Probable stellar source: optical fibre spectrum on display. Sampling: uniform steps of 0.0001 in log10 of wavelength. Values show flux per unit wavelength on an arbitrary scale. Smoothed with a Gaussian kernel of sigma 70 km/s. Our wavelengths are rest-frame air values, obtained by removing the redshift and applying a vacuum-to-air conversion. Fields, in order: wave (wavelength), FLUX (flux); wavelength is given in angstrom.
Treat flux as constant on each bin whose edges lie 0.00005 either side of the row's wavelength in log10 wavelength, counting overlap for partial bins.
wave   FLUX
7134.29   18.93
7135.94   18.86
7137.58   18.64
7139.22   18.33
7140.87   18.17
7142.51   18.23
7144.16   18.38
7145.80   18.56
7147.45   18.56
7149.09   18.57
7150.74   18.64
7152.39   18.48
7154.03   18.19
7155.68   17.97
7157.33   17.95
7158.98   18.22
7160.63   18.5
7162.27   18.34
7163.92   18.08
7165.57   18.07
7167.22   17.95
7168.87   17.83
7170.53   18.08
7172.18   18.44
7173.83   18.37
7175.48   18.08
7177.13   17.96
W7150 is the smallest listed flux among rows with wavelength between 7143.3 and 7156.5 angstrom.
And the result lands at 17.97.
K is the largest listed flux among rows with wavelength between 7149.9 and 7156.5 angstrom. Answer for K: 18.64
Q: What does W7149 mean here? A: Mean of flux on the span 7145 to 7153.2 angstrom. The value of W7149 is 18.5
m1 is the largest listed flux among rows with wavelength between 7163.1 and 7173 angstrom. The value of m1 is 18.44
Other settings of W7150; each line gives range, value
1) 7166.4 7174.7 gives 17.83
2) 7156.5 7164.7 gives 17.95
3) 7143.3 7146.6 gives 18.38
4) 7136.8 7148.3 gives 18.17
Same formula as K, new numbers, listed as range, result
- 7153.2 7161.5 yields 18.5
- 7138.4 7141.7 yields 18.33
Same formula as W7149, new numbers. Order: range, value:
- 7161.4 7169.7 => 18.1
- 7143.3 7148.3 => 18.5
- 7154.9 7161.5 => 18.2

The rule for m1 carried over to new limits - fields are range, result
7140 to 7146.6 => 18.56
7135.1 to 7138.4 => 18.86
